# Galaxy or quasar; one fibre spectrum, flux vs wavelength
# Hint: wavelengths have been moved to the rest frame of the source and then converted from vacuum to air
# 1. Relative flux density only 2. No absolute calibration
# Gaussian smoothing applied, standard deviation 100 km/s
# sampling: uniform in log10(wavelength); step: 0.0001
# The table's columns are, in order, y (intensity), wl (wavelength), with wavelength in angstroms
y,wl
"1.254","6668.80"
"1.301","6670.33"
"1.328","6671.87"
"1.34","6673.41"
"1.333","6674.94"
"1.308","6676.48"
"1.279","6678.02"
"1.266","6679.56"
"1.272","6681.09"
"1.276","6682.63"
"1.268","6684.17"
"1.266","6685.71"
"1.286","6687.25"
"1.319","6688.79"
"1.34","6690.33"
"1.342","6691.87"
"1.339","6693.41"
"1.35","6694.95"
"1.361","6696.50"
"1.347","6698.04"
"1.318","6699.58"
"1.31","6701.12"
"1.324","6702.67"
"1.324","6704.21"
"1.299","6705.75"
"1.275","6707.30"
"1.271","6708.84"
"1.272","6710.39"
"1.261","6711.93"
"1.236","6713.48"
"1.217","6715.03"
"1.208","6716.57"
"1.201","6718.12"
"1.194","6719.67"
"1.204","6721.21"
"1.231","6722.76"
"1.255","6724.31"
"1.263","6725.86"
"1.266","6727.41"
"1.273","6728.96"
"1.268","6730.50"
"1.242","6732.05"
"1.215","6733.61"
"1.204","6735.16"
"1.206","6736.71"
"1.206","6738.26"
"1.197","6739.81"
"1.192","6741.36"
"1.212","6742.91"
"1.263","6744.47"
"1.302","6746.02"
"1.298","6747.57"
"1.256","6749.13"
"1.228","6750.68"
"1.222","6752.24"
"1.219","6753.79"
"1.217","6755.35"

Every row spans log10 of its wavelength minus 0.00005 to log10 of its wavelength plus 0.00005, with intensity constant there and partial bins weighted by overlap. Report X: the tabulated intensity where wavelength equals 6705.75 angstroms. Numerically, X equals 1.299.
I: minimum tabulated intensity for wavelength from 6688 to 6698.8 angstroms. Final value 1.319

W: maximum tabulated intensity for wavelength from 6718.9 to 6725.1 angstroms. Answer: 1.255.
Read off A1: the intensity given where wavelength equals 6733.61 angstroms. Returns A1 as 1.215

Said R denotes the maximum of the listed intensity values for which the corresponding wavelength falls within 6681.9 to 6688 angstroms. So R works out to 1.286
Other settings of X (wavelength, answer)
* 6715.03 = 1.217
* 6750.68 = 1.228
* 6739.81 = 1.197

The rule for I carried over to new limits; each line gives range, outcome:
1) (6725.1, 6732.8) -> 1.242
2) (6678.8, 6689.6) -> 1.266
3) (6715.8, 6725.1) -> 1.194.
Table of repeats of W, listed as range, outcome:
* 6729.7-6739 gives 1.268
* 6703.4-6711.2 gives 1.324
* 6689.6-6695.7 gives 1.35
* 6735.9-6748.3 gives 1.302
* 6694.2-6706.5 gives 1.361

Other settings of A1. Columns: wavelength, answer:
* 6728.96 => 1.273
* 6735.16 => 1.204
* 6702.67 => 1.324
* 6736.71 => 1.206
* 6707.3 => 1.275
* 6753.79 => 1.219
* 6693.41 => 1.339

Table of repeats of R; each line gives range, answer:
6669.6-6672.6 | 1.328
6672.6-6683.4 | 1.34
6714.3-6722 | 1.217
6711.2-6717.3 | 1.261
